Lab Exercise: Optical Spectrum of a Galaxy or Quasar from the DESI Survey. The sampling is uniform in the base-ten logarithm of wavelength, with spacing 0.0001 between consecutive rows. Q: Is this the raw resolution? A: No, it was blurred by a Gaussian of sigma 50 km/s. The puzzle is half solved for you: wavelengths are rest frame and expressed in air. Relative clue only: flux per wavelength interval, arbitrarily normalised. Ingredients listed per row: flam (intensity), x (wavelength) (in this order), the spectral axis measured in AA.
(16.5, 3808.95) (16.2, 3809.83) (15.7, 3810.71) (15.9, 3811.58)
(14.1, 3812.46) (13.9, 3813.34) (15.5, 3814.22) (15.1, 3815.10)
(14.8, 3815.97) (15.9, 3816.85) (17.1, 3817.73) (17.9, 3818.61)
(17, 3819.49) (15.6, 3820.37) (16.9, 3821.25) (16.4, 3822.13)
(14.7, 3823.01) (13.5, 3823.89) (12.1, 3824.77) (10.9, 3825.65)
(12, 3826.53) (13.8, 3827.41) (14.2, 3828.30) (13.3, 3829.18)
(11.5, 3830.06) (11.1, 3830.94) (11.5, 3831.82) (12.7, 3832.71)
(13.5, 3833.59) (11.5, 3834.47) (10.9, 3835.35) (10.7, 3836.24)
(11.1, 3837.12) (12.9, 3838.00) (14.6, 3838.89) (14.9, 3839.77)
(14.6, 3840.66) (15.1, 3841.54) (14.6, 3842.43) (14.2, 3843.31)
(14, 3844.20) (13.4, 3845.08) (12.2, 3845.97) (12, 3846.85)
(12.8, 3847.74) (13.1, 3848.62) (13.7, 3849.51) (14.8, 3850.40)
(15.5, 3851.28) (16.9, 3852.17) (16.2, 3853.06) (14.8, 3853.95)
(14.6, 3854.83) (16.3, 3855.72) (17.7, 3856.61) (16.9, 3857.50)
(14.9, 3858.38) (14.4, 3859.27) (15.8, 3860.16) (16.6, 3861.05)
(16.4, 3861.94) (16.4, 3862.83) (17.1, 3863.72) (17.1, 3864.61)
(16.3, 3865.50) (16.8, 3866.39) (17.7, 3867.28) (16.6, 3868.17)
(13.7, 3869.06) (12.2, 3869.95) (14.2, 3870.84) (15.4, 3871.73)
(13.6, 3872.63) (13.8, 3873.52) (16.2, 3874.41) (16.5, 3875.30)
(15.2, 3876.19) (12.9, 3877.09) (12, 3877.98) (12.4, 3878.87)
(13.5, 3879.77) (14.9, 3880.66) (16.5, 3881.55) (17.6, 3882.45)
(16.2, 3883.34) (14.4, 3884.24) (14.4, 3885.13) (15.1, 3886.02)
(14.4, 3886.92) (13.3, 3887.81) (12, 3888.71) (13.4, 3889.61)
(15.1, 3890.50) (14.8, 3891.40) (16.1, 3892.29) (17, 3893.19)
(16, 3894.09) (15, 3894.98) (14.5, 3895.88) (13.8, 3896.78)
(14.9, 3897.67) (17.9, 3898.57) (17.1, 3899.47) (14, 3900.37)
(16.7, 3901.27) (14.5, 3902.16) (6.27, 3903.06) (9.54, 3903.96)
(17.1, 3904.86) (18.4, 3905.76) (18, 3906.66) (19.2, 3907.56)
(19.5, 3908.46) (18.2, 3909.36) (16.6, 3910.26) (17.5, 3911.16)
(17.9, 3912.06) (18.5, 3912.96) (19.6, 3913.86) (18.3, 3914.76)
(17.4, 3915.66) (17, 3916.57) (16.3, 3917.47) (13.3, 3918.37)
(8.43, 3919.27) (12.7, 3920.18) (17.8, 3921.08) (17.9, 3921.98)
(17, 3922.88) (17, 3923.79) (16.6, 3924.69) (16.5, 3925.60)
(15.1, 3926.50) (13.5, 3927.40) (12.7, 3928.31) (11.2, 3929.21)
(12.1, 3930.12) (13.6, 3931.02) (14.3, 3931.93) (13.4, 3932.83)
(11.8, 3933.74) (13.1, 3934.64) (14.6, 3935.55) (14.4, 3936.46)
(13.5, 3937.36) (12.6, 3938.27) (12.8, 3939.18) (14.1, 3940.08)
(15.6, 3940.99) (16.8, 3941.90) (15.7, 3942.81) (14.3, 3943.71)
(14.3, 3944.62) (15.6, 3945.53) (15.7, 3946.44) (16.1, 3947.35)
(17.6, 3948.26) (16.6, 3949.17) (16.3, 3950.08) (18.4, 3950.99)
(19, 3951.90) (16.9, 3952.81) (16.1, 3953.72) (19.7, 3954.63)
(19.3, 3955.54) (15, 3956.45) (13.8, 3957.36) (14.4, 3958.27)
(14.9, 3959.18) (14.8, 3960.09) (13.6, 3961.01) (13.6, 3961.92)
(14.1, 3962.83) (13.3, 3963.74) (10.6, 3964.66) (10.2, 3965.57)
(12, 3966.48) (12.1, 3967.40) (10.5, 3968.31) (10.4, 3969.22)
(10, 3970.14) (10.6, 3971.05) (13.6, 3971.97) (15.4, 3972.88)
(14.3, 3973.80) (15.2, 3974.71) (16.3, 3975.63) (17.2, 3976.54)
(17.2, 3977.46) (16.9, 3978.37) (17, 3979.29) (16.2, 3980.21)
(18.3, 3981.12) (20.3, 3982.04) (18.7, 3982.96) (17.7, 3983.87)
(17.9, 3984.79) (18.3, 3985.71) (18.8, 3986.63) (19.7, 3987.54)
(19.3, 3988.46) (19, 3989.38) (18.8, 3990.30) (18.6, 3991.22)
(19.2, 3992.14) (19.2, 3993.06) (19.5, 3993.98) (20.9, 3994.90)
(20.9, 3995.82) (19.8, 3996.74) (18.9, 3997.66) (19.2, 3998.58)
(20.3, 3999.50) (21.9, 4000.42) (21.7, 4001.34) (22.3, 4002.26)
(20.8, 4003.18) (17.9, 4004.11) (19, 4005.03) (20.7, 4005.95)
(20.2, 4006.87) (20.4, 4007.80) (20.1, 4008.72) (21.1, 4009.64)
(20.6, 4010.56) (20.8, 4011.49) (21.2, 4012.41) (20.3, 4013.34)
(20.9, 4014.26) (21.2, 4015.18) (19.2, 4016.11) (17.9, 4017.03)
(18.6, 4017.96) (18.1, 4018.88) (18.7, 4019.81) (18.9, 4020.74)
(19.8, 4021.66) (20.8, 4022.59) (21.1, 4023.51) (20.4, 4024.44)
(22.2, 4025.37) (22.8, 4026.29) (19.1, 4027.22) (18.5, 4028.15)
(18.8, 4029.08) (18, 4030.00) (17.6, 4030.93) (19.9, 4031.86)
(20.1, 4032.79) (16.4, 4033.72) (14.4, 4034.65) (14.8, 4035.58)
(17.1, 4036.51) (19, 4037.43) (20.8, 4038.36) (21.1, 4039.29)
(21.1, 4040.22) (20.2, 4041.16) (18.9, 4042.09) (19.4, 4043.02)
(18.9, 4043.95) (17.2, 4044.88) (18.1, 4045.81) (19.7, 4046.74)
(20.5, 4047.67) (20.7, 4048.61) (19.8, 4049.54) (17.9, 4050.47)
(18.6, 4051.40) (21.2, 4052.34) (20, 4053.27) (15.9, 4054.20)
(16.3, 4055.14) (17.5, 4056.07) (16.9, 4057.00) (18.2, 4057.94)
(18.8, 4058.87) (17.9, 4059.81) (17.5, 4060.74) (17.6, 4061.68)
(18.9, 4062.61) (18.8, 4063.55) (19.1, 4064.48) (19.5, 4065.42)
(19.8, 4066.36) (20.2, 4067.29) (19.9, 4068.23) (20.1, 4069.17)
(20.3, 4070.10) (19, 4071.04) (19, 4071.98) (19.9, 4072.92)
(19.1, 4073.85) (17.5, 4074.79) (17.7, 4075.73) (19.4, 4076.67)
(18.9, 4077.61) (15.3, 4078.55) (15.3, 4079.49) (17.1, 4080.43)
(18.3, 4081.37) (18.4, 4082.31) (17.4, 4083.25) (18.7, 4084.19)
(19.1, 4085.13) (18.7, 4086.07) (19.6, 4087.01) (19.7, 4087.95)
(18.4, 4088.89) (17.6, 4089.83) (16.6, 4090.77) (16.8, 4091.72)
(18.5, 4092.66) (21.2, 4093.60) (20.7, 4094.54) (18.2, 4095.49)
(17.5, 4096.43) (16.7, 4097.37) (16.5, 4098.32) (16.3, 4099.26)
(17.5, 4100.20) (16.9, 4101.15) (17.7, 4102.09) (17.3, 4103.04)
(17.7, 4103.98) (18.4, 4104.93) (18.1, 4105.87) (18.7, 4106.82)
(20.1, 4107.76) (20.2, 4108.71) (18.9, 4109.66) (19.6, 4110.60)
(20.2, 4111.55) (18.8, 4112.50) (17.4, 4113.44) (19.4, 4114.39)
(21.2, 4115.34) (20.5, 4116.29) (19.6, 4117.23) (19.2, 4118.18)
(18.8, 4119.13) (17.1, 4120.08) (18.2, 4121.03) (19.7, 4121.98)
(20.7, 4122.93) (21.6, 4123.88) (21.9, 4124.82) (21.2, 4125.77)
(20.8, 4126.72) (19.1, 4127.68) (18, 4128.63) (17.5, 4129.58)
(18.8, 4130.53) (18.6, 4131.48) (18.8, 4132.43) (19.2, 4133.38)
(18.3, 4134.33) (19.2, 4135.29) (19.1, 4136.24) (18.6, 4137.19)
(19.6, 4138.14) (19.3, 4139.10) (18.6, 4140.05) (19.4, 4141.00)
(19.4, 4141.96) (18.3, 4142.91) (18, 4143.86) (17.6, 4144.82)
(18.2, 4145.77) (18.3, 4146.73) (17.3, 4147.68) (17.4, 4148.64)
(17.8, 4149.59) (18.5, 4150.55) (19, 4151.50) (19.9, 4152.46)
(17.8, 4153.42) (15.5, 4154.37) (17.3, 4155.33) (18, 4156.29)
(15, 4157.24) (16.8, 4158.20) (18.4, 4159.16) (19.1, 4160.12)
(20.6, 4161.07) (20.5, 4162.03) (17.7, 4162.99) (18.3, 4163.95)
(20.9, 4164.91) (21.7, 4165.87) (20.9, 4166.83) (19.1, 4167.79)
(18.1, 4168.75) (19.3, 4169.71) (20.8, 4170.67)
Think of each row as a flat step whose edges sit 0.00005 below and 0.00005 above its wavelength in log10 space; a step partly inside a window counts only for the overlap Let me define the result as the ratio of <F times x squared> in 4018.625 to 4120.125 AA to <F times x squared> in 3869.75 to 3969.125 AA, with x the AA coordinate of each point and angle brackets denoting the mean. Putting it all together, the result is 1.35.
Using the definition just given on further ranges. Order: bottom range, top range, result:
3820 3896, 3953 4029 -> 1.32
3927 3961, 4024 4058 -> 1.32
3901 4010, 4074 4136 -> 1.23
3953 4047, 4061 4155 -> 1.10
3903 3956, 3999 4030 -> 1.34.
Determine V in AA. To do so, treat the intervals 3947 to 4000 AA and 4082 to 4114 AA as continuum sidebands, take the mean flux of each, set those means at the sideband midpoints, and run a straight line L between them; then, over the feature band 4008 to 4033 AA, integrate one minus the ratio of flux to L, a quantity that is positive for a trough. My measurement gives -4.0 AA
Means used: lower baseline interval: 16.4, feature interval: 19.9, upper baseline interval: 18.4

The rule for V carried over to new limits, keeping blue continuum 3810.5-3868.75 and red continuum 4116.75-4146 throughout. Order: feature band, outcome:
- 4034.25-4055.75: -1.20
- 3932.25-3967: 3.07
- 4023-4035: -1.17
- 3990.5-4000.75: -1.68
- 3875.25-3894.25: 0.78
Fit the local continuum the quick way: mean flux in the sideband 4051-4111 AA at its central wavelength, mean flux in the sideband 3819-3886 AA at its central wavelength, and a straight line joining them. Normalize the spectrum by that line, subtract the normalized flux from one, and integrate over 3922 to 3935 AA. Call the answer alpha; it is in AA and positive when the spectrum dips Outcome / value 1.2 AA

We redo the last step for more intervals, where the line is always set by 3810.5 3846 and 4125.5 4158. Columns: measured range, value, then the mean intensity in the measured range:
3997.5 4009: -2.7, 20.3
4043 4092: -3.4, 18.5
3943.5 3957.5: -0.9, 16.6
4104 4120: -1.1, 19.2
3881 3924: -2.0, 15.7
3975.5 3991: -1.9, 18.1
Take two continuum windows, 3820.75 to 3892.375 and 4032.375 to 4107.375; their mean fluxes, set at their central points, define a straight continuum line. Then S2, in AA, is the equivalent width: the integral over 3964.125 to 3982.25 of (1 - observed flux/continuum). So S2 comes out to 2.7 AA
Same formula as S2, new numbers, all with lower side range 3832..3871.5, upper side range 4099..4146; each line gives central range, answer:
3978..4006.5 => -4.1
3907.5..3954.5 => 0.8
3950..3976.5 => 3.4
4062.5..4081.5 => -0.6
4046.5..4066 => -0.8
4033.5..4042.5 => -0.4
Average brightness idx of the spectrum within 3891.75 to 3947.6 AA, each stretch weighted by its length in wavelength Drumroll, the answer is 15.3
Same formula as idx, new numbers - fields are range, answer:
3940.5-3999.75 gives 16.3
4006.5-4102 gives 18.9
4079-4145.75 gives 18.7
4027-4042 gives 18.5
